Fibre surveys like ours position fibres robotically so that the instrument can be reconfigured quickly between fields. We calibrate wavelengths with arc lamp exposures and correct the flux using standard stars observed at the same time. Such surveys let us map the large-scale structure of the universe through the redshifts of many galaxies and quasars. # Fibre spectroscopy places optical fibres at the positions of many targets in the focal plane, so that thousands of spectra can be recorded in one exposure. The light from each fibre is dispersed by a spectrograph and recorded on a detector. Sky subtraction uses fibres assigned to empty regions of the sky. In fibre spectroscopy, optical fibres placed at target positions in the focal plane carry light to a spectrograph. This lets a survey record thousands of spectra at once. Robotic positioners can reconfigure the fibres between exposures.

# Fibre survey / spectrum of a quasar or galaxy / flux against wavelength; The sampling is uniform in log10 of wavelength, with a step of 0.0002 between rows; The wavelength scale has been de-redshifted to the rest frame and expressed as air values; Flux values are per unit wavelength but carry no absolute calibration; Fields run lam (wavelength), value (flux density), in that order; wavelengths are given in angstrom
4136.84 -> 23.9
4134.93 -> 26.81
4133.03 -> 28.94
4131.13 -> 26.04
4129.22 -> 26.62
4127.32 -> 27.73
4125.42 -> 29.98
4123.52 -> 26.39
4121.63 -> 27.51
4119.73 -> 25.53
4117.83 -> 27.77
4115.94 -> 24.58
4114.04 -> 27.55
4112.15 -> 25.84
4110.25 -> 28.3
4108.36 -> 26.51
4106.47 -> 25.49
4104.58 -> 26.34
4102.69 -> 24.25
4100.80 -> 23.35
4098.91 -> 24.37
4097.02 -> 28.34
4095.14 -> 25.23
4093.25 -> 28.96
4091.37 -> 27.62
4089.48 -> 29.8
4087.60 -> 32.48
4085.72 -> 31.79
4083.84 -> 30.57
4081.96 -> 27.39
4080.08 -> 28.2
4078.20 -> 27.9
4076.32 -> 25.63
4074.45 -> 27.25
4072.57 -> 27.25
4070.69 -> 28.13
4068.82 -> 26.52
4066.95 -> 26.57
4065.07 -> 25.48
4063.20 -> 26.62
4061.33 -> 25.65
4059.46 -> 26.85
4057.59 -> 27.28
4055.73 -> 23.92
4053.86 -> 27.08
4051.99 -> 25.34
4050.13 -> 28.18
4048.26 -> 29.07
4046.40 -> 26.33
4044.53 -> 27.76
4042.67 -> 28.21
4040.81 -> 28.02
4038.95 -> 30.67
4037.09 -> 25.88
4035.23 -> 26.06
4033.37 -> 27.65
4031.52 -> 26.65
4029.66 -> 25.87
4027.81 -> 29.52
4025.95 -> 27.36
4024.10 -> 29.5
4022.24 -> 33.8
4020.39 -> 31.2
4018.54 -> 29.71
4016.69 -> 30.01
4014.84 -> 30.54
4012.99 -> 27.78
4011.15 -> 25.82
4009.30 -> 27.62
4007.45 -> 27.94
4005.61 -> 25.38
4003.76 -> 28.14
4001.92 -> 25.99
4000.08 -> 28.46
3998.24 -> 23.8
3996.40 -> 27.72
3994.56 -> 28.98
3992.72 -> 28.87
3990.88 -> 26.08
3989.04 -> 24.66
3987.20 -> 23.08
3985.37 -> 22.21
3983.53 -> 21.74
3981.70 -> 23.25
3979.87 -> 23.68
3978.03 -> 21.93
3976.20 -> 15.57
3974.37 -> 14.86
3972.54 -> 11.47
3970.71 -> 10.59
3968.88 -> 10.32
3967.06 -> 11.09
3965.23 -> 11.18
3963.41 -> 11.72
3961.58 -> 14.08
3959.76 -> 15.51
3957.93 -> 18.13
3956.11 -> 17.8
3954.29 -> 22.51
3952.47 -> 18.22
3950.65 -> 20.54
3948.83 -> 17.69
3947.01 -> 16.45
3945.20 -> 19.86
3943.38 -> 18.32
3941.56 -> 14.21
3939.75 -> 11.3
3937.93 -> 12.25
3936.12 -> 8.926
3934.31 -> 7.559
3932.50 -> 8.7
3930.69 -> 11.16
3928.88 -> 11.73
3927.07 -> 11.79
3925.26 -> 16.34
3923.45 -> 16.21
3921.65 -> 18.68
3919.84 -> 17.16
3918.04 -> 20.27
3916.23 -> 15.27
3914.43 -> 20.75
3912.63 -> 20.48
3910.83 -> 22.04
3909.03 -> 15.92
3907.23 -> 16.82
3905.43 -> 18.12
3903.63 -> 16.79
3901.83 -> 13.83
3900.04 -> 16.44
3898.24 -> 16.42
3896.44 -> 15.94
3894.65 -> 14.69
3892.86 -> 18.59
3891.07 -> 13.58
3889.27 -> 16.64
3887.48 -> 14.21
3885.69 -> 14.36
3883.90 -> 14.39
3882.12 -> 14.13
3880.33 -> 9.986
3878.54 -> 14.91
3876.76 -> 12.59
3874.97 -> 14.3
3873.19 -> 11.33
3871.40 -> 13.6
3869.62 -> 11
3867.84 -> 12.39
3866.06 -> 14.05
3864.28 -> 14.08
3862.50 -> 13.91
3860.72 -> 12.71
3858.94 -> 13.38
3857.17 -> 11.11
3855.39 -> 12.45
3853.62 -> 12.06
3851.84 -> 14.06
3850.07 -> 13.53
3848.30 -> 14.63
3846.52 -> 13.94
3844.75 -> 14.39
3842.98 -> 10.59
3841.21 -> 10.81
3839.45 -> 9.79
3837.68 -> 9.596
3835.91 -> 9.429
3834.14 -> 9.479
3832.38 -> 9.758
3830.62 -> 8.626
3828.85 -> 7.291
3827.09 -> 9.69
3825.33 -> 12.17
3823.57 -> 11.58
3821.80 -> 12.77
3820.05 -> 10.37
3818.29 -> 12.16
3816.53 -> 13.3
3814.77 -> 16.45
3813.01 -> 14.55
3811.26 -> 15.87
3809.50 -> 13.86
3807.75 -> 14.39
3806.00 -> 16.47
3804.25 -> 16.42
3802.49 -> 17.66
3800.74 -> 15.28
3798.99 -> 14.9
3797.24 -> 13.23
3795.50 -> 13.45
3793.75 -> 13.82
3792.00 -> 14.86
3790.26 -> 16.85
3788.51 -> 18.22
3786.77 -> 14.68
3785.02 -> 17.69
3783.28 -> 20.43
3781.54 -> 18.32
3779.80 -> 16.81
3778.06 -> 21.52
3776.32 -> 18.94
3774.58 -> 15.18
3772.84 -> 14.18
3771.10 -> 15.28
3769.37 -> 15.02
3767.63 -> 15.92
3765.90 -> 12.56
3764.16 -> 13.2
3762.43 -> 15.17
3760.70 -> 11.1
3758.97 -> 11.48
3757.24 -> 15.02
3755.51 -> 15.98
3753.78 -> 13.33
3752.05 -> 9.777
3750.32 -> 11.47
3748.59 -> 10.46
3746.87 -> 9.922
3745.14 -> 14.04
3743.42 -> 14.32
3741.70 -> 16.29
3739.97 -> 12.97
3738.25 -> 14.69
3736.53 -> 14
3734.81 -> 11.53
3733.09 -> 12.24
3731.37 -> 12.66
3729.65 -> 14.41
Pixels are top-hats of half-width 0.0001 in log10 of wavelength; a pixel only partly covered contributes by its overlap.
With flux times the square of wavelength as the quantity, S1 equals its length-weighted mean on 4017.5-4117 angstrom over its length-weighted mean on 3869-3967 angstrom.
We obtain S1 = 1.9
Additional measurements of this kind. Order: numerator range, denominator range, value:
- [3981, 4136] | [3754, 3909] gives 2.17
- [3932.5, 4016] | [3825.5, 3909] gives 1.59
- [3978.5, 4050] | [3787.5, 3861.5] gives 2.31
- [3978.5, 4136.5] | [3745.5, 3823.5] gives 2.12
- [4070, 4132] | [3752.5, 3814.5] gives 2.07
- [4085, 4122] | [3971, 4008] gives 1.22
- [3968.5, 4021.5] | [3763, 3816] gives 1.70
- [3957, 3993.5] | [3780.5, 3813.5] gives 1.24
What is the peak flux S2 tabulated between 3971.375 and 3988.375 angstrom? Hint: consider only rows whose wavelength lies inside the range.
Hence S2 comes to 23.68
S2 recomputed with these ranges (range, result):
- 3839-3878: 14.63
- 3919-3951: 20.54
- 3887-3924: 22.04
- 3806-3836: 16.47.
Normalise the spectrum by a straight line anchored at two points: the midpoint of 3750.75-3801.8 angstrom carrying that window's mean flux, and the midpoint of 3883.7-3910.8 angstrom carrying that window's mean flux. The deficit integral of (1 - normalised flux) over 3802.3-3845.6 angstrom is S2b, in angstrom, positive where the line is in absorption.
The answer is 9.26 angstrom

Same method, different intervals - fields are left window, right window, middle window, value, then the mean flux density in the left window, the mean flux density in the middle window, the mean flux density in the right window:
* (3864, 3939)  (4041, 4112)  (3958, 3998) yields 2.6 angstrom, 14.7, 19.1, 27.2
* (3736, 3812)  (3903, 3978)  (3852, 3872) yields 3.1 angstrom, 14.9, 12.8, 15.4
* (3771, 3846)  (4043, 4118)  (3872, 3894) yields 4.4 angstrom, 14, 14.1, 27.1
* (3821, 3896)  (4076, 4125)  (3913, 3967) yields 6.6 angstrom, 12.6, 15.3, 27.3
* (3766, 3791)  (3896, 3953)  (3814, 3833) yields 6.1 angstrom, 16.9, 11.3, 15.8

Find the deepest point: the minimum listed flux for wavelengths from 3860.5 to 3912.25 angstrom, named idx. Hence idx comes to 9.986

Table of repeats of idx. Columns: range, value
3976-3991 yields 15.57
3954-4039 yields 10.32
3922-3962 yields 7.559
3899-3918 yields 13.83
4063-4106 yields 23.35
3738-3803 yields 9.777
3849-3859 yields 11.11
